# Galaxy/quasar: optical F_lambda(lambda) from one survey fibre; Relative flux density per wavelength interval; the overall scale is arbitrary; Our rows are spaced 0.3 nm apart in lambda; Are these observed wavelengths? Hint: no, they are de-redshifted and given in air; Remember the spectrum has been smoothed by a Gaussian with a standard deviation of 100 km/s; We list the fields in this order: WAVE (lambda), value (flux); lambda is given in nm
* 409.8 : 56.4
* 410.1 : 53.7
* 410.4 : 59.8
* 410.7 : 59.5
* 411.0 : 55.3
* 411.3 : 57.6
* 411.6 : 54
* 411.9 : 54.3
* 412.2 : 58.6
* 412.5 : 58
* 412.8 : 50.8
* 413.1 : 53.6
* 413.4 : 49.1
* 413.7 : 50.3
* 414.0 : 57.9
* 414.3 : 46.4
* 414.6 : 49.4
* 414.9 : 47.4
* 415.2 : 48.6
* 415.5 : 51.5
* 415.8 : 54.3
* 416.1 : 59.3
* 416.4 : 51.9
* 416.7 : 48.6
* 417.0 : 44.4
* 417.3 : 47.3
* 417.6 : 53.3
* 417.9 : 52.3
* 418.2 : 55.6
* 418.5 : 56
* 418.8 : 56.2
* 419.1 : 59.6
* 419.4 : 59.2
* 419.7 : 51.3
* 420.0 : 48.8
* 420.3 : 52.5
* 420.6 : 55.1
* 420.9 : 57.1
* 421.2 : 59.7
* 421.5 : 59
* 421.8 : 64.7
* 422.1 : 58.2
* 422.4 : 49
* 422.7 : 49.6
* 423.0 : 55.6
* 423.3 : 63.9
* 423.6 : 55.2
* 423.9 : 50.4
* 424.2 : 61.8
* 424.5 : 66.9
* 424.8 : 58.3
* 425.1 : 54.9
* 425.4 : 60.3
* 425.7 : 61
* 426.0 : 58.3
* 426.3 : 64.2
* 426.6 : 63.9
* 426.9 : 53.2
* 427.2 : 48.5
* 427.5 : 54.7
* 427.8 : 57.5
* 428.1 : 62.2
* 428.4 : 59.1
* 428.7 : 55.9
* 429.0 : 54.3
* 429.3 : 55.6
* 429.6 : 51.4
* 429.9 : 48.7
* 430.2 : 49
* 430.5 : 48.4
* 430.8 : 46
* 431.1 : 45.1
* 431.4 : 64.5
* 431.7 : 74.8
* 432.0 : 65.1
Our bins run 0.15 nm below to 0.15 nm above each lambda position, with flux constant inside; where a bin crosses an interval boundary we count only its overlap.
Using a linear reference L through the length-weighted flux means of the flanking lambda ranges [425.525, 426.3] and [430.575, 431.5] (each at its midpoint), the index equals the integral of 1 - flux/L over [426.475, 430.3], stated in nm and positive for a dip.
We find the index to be 0.07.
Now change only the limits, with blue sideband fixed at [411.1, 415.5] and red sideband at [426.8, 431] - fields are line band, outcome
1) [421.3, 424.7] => -0.310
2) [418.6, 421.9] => -0.233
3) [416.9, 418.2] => 0.061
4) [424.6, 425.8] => -0.134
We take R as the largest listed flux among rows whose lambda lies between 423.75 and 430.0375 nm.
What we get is 66.9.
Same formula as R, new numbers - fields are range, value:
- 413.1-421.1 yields 59.6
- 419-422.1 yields 64.7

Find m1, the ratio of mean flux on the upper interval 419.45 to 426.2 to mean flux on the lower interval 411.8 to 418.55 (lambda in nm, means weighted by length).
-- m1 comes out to 1.09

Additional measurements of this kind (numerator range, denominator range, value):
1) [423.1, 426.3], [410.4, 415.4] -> 1.11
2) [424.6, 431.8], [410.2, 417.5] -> 1.06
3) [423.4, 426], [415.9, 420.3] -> 1.10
